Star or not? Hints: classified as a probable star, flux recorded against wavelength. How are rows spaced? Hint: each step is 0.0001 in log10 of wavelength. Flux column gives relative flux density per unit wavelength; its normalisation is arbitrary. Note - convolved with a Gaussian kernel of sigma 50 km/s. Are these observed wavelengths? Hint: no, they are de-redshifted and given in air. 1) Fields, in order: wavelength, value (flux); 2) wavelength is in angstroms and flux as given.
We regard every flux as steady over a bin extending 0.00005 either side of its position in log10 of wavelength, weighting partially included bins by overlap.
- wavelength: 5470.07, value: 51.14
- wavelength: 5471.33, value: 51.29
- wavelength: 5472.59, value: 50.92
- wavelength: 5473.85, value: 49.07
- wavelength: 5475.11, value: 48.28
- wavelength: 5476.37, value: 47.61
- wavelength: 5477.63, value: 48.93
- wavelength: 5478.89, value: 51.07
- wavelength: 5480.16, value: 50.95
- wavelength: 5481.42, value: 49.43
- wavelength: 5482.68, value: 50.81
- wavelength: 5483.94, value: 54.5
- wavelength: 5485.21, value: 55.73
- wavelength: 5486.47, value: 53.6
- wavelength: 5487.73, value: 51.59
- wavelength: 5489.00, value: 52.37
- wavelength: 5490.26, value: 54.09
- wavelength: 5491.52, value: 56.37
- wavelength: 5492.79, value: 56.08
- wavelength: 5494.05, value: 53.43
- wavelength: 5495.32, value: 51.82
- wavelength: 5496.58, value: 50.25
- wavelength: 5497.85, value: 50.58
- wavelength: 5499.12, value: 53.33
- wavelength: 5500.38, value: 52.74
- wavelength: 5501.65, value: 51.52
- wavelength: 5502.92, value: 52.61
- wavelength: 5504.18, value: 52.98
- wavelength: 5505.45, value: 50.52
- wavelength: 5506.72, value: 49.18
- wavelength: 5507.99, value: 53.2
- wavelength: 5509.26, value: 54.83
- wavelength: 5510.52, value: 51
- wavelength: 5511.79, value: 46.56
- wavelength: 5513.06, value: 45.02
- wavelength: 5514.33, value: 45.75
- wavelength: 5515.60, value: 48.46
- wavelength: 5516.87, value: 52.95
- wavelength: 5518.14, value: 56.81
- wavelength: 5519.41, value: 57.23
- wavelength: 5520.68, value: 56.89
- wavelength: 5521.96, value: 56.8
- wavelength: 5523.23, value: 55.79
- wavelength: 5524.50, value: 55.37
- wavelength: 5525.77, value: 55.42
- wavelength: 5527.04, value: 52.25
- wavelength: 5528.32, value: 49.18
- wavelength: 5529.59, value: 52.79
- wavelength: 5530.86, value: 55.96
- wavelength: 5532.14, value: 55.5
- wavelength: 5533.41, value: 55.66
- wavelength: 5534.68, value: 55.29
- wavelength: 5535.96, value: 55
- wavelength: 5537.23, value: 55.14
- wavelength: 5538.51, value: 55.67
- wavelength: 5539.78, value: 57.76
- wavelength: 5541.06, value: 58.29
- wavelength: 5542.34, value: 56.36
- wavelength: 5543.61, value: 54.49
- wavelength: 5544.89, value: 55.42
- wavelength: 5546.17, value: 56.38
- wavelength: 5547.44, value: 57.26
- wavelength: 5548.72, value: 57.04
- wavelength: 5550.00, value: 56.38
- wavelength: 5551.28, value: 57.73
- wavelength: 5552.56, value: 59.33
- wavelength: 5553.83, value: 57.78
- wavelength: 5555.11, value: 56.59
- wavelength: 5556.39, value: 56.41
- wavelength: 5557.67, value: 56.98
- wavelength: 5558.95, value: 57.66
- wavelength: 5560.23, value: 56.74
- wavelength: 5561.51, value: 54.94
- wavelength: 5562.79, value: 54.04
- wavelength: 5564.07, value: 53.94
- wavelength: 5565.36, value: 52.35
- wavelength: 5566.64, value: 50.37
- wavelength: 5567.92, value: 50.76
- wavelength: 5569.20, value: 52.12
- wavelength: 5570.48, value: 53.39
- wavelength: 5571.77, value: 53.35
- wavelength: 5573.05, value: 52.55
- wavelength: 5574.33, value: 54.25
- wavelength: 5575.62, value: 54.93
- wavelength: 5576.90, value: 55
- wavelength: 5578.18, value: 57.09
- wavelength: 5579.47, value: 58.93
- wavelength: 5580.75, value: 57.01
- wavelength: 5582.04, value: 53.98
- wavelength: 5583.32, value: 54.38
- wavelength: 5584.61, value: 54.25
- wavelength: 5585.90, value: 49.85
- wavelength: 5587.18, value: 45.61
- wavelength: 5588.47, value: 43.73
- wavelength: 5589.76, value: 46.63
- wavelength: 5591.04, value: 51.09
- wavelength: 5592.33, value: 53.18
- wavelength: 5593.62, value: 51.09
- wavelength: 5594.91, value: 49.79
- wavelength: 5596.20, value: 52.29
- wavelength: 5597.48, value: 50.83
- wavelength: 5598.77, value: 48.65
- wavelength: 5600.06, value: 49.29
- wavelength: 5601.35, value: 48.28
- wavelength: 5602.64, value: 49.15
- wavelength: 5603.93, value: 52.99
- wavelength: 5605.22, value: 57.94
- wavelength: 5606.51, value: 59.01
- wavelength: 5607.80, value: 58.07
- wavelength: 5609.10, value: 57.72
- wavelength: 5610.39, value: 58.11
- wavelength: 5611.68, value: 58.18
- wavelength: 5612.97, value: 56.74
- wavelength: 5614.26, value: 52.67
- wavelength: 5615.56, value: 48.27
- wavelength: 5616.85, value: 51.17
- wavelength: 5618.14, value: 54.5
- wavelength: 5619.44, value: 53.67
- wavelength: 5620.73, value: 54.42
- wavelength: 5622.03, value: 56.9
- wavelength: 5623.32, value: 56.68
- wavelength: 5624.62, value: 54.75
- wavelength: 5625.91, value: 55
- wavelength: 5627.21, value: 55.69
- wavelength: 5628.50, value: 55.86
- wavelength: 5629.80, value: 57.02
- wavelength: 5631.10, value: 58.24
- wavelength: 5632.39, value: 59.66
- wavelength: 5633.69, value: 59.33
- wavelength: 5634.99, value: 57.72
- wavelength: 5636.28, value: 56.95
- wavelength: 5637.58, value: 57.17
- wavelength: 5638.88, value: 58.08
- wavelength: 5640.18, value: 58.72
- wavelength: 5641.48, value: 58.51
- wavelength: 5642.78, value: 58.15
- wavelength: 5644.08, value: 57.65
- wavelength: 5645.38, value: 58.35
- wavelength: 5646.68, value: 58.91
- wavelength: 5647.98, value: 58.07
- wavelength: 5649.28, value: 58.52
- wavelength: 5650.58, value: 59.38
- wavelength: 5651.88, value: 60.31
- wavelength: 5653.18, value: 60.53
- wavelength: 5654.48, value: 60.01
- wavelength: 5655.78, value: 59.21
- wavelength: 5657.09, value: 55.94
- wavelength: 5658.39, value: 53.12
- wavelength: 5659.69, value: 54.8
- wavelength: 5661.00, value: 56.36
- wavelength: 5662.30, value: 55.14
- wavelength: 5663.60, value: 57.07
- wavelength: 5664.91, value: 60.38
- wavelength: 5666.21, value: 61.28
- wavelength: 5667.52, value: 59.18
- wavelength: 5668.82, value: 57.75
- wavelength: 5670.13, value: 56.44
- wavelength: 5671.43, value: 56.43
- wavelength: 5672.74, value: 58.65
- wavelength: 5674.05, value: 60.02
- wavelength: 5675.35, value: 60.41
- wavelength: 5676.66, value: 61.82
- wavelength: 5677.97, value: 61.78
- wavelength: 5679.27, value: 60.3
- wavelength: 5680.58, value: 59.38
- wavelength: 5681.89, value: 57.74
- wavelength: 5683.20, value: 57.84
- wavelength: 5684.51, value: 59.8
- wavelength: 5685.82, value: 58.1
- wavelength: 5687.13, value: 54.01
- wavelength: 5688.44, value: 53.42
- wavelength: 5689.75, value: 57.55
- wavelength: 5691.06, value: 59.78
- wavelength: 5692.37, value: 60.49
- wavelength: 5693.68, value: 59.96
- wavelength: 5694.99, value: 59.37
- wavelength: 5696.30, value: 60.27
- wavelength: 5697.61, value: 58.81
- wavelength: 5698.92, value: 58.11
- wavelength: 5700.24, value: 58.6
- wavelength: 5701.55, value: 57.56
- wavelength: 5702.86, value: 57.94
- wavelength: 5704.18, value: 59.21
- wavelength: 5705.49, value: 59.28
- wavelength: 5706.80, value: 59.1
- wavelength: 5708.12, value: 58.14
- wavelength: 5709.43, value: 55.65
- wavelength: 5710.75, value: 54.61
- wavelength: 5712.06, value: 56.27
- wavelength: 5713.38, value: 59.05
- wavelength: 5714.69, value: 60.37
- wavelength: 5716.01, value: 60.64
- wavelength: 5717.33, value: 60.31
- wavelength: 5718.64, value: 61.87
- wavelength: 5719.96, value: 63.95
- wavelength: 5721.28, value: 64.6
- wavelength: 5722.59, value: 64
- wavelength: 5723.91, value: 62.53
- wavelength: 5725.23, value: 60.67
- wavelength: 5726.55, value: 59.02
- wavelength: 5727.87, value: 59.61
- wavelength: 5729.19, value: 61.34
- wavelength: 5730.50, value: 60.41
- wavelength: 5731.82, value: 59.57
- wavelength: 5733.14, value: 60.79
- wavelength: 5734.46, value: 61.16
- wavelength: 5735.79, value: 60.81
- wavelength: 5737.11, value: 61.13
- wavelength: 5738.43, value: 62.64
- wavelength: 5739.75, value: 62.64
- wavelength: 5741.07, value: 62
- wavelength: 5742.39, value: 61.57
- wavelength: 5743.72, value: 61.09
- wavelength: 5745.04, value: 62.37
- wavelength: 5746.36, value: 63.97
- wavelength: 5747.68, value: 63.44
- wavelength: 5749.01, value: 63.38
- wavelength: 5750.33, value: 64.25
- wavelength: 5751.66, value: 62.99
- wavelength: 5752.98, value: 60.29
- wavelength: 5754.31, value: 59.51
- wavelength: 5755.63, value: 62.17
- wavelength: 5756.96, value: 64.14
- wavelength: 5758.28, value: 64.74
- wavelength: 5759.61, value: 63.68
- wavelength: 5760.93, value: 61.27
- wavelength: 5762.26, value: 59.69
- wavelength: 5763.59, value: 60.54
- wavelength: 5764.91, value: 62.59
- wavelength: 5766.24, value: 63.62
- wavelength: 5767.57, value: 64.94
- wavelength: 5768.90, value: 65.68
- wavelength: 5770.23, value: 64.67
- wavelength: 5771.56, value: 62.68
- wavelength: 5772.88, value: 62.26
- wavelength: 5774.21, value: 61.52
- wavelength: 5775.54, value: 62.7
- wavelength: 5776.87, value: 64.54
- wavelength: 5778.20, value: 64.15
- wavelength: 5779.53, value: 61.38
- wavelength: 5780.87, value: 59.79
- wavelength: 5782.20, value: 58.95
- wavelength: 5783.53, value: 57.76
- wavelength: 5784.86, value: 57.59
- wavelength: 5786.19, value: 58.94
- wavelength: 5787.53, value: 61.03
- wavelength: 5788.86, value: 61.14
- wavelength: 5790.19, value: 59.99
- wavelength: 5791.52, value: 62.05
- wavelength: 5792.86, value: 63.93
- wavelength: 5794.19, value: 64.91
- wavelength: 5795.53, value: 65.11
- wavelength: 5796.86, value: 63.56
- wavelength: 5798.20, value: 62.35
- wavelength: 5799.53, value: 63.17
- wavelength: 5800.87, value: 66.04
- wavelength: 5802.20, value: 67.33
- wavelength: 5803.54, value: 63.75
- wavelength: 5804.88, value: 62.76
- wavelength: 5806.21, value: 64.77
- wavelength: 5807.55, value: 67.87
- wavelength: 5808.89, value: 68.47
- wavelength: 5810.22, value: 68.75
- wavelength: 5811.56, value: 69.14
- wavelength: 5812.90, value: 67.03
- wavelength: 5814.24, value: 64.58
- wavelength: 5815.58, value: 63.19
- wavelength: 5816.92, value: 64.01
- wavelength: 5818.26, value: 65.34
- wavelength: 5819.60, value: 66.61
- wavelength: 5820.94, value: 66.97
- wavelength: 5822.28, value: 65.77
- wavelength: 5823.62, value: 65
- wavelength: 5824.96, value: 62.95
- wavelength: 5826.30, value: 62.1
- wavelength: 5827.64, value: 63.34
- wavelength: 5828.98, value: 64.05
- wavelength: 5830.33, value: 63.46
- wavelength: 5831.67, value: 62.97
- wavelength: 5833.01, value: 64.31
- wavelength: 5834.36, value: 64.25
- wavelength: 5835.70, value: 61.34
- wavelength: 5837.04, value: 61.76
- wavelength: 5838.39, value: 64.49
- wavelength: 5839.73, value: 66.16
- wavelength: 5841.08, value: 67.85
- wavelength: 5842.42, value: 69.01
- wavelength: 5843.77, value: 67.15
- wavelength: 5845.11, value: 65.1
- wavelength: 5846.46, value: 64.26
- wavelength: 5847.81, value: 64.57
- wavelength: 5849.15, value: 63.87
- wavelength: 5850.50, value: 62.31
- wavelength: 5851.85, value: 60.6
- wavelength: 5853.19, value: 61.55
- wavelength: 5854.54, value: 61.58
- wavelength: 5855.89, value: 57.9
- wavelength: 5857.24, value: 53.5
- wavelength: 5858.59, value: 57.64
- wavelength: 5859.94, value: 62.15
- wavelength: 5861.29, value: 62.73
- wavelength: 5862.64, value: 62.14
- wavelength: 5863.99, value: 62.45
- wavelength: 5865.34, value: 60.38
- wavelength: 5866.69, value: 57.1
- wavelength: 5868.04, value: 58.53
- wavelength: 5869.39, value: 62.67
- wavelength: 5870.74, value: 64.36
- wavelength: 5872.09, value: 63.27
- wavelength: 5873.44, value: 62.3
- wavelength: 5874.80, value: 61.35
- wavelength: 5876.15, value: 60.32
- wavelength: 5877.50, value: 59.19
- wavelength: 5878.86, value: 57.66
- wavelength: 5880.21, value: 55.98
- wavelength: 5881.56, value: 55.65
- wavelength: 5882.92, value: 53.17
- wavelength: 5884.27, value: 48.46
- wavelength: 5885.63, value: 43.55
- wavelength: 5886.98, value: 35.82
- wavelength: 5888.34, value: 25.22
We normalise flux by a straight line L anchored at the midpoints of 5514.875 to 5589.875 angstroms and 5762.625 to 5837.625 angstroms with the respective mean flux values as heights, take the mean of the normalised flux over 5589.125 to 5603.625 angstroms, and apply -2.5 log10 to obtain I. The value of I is 0.12 mag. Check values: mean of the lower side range 54.6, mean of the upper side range 63.6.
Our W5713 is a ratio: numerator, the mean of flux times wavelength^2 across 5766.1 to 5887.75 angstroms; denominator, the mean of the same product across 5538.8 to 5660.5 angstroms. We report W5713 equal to 1.22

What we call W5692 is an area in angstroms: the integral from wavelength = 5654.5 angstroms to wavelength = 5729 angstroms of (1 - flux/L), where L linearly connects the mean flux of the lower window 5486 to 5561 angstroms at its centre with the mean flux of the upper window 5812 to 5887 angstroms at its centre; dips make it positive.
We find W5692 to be -1.1 angstroms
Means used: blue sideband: 54.2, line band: 58.8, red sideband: 61.6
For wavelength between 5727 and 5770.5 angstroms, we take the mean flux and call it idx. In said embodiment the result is 62.2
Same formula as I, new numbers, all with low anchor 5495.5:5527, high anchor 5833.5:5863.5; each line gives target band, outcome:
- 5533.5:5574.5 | -0.035 mag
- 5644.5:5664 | -0.019 mag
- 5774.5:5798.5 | -0.013 mag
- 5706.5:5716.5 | 0.013 mag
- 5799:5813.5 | -0.082 mag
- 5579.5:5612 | 0.049 mag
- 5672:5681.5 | -0.051 mag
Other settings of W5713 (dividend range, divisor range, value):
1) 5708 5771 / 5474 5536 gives 1.28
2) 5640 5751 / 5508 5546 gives 1.17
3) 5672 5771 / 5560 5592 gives 1.21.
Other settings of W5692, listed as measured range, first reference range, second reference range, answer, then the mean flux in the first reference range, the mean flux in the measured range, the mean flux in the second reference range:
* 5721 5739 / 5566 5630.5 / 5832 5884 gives -1.17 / 53.3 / 61.2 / 61.5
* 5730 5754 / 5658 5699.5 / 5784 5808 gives -0.40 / 58.3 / 61.9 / 63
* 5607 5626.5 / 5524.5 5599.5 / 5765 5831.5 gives 0.40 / 54.1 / 55.1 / 63.7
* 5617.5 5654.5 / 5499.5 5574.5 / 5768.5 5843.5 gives 0.15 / 54.2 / 57.5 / 63.9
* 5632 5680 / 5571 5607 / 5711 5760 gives -1.59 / 52.3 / 58.4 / 61.6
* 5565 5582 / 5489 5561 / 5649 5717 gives 0.46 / 54.3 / 54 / 58.4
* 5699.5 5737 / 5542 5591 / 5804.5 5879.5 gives -0.41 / 54.3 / 59.9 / 63.3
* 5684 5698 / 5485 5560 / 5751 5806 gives 0.31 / 54.2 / 58.3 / 62.5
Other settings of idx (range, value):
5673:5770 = 60.6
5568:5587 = 54.1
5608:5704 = 57.6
